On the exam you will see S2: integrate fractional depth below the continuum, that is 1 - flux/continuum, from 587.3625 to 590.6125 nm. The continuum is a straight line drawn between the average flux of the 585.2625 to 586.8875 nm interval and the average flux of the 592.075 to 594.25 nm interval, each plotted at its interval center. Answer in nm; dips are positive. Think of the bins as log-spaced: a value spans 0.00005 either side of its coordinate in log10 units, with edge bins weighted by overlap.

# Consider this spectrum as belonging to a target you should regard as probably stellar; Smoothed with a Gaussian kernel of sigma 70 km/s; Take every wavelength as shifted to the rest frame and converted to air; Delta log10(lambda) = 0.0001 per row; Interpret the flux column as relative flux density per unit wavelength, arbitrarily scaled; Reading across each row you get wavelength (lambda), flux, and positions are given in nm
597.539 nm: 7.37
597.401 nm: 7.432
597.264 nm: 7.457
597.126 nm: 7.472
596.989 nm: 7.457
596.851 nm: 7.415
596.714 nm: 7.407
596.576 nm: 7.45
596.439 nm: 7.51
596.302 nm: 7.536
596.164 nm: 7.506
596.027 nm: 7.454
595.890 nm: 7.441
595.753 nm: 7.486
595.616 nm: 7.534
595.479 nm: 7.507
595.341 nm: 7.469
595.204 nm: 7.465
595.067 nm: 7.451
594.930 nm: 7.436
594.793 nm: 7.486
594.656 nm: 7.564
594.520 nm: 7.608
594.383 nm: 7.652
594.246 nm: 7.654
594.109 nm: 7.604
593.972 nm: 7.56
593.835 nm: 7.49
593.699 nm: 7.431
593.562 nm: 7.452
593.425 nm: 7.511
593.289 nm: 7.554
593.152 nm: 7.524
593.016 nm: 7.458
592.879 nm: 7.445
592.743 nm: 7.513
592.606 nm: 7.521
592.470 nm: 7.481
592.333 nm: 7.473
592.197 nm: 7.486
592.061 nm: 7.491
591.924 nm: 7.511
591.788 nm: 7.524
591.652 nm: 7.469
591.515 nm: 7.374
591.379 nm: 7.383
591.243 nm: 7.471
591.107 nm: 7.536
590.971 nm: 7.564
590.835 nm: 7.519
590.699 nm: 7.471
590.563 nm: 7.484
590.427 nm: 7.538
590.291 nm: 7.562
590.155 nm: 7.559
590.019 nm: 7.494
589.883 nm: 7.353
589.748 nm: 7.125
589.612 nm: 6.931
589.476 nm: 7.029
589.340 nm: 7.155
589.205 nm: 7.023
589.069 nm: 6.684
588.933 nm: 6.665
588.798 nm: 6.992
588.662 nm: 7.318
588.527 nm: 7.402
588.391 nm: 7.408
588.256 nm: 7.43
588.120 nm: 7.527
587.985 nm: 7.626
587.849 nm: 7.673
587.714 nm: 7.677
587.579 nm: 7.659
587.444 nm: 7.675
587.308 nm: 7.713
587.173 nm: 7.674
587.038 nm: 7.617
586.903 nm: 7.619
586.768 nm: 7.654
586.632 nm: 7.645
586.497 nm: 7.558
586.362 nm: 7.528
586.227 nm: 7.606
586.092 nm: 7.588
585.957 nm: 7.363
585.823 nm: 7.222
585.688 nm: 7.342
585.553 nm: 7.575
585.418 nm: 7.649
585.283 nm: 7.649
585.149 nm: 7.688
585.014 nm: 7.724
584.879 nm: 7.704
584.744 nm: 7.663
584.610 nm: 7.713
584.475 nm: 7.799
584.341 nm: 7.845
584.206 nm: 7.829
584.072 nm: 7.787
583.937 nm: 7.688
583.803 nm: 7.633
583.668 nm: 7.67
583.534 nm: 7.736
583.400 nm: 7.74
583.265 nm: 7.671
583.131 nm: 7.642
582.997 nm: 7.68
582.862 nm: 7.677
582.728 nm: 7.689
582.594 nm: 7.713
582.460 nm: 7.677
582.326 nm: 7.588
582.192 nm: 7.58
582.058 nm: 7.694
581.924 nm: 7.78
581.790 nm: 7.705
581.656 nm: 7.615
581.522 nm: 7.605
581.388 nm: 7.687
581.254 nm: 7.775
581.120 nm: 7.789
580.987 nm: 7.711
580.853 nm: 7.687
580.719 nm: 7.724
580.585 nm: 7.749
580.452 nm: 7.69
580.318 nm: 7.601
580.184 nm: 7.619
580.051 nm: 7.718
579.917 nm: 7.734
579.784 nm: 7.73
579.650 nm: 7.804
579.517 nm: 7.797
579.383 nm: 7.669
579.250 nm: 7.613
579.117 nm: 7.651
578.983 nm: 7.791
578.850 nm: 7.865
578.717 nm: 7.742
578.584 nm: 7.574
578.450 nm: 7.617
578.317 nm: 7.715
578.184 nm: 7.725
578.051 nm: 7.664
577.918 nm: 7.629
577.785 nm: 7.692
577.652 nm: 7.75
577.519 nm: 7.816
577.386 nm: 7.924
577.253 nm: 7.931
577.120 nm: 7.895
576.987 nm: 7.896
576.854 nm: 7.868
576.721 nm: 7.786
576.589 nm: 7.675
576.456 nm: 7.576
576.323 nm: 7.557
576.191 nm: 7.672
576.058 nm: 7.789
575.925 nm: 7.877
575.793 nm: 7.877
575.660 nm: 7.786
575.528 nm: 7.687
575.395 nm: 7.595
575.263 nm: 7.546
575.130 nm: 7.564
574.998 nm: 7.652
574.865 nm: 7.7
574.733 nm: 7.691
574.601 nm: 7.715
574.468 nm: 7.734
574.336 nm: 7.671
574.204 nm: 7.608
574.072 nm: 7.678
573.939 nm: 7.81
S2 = 0.08 nm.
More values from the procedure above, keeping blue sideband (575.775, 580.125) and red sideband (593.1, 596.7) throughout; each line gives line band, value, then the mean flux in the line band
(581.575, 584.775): -0.01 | 7.7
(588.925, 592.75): 0.10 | 7.37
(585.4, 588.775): 0.03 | 7.54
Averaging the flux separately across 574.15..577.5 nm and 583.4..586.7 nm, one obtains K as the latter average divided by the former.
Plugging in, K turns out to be 0.99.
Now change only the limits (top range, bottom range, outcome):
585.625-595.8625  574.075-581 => 0.97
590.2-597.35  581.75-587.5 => 0.98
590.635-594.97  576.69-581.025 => 0.97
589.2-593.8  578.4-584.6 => 0.96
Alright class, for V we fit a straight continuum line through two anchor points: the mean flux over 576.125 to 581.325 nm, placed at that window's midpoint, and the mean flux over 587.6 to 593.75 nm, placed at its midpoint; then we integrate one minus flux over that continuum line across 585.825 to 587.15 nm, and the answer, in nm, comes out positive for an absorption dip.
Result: -0.01 nm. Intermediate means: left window 7.73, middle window 7.56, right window 7.4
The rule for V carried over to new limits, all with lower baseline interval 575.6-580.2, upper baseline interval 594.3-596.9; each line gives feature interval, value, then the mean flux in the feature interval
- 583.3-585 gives -0.017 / 7.73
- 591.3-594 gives 0.020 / 7.48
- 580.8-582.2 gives -0.001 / 7.7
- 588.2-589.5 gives 0.082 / 7.11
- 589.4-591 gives 0.041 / 7.38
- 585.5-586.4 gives 0.021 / 7.46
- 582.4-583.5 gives -0.002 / 7.69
